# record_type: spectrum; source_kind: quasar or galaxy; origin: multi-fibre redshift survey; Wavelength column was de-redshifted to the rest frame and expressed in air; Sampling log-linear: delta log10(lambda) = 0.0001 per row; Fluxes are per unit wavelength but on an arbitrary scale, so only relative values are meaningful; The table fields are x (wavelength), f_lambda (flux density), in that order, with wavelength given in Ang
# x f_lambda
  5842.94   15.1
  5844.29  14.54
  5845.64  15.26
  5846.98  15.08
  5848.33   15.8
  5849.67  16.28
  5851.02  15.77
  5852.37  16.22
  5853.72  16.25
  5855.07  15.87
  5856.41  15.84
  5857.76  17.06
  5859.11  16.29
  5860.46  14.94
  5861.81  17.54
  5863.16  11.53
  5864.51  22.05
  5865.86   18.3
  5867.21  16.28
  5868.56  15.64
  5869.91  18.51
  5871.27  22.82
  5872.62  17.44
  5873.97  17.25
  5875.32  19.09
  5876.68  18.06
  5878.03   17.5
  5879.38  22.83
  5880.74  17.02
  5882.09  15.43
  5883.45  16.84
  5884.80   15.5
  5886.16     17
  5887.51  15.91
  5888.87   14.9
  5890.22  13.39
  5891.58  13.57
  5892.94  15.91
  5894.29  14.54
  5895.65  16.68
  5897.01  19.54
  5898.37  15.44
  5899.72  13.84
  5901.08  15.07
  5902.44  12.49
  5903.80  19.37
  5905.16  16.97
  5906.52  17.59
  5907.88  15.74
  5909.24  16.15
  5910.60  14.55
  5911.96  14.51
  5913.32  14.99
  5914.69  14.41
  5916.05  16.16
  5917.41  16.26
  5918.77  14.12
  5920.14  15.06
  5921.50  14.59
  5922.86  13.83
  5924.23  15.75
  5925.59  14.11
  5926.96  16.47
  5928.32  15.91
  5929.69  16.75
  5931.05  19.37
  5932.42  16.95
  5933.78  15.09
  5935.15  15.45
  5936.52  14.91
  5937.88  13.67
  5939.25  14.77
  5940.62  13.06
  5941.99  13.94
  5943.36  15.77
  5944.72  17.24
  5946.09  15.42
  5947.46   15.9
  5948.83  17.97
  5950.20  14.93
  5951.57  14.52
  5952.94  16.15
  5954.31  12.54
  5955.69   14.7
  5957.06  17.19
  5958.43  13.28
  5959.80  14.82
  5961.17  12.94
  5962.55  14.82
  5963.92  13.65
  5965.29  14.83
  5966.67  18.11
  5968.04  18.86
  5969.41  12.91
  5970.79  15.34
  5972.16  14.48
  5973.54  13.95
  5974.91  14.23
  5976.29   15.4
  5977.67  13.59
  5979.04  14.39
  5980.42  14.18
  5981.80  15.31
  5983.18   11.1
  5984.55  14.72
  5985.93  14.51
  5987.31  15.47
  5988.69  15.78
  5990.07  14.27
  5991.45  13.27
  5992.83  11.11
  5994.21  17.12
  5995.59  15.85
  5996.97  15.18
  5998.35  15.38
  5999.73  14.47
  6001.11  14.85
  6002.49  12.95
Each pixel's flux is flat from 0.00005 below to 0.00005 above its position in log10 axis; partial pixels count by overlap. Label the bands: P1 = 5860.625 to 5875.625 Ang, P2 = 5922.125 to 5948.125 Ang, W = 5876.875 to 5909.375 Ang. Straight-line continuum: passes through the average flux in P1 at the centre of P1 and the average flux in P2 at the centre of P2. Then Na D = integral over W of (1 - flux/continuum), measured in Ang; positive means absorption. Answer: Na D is 1.26 Ang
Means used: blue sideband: 17.7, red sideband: 15.5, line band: 16.2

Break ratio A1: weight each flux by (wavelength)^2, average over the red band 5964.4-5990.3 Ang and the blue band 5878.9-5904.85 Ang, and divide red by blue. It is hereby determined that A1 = 1.0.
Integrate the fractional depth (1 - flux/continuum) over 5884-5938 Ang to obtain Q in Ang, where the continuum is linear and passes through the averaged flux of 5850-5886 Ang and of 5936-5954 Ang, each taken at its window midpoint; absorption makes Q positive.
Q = 1.7 Ang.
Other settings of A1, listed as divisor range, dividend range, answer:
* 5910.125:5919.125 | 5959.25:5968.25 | 1.03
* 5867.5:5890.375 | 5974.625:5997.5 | 0.86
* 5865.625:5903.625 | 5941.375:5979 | 0.93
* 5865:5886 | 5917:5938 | 0.88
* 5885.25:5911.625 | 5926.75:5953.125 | 1.01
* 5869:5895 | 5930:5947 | 0.93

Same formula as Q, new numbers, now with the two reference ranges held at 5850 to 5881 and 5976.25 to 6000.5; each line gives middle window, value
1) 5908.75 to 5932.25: 0.8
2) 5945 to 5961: 0.1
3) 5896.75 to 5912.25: 0.6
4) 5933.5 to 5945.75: 0.6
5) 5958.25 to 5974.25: 0.1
